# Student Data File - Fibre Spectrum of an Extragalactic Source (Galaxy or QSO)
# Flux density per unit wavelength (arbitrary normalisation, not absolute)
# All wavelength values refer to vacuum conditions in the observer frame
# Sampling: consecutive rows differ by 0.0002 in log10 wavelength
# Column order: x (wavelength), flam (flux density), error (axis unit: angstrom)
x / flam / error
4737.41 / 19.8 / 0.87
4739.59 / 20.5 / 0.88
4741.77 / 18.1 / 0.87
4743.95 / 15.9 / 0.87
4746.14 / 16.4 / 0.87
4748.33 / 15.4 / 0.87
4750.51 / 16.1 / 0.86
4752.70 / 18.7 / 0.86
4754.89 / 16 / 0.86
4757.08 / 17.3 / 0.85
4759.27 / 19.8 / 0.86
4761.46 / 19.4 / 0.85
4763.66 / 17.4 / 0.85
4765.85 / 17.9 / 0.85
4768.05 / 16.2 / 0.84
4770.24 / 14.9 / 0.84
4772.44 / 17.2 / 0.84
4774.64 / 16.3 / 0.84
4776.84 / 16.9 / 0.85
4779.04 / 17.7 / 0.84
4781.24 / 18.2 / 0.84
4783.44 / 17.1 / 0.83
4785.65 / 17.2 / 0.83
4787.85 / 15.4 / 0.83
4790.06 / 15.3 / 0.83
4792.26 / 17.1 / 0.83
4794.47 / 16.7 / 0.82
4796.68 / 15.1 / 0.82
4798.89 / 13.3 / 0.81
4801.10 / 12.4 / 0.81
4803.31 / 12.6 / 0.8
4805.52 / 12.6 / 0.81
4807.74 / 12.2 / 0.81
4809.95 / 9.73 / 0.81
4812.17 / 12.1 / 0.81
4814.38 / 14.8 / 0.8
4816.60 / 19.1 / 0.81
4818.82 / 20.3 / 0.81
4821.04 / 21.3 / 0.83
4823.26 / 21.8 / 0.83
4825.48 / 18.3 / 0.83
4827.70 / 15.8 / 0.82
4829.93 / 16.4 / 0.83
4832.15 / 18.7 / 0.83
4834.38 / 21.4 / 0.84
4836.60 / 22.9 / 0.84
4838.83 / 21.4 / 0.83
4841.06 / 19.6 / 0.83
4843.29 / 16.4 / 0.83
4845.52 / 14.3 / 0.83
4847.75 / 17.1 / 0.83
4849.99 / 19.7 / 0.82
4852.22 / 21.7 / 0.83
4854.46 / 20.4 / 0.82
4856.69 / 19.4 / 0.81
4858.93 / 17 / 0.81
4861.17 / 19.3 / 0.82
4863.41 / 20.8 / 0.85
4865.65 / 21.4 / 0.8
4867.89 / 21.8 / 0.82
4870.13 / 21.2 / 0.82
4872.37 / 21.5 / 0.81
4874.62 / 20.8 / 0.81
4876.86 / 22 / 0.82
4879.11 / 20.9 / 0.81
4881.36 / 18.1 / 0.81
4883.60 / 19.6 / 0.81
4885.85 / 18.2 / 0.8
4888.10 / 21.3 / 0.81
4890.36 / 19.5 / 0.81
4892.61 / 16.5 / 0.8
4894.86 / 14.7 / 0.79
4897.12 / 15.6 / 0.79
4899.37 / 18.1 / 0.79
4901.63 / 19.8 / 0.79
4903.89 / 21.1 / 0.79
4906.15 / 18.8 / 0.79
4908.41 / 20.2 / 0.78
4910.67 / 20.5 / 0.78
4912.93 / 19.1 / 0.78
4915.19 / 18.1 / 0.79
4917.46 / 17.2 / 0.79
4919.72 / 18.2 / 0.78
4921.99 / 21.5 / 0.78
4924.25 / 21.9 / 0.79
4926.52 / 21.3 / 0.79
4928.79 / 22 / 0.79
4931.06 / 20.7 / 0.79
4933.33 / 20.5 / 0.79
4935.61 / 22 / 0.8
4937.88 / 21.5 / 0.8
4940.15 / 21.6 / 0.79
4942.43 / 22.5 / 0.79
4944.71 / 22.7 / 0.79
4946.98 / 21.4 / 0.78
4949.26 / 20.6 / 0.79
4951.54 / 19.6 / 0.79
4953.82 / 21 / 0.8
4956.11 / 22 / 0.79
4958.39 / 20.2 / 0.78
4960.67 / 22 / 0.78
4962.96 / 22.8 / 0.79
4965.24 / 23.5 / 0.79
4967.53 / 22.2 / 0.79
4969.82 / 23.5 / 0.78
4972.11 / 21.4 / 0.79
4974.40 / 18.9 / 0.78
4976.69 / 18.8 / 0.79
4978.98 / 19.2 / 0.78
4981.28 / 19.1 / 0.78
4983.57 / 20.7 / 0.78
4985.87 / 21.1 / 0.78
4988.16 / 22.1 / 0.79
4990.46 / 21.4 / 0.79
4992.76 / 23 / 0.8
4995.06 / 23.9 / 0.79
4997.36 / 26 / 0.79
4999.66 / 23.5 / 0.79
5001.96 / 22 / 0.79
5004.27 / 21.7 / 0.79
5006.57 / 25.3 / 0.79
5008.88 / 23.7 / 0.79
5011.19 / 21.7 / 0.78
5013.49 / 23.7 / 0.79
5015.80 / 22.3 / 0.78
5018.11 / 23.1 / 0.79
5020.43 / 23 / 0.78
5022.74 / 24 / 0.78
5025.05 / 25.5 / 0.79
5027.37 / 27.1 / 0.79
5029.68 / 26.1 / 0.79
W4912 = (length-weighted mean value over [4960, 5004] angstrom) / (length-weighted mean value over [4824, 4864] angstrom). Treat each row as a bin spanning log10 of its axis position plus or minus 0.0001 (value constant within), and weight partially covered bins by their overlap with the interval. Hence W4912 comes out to 1.2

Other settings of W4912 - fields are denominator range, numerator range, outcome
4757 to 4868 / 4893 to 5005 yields 1.20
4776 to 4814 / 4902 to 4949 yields 1.40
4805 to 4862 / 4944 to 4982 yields 1.18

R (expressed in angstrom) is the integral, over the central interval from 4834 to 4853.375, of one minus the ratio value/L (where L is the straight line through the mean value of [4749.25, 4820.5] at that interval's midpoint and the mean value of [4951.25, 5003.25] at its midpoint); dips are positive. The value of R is -1.7 angstrom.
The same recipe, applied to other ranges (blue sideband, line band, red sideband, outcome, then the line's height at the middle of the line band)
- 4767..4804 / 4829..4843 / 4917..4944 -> -1.8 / 17.7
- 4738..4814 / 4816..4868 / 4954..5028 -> -4.1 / 18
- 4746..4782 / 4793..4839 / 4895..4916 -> 3.3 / 17.8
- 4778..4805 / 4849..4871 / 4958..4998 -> -3.0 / 17.8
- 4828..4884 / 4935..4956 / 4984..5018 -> 0.2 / 21.7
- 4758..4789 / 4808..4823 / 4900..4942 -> 1.5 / 18.1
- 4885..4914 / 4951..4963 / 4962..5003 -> -0.2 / 20.9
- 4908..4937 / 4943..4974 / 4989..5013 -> -0.1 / 21.6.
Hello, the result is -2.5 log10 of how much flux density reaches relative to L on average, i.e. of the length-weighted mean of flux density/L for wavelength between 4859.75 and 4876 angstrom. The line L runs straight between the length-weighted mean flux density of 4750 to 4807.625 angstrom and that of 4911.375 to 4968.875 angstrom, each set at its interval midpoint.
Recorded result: -0.11 mag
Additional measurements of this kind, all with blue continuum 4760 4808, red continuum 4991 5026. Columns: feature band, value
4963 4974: -0.01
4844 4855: -0.02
